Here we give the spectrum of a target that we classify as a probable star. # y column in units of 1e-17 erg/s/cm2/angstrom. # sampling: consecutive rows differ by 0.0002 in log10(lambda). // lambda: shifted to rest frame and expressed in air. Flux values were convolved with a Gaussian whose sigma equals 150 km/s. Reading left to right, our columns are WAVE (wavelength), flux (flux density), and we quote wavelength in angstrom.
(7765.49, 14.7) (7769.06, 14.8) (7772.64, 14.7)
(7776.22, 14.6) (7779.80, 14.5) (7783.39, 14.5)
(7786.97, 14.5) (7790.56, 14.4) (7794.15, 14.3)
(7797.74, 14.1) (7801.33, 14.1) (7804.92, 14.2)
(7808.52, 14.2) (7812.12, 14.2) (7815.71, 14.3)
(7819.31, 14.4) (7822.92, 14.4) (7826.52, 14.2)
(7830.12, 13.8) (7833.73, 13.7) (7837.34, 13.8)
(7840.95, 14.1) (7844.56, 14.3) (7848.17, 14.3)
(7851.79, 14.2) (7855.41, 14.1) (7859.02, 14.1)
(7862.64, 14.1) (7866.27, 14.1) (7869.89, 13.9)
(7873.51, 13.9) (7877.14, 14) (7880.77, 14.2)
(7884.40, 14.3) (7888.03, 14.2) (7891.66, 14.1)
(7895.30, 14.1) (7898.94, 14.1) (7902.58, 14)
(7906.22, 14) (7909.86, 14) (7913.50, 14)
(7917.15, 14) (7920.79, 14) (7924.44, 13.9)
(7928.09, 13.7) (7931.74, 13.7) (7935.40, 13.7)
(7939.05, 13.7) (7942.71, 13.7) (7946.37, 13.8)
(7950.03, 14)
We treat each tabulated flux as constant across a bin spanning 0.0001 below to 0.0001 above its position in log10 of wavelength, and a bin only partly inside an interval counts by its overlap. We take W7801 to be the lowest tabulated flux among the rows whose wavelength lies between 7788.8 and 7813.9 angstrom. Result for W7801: 14.1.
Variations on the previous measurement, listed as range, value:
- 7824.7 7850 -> 13.7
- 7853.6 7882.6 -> 13.9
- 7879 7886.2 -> 14.2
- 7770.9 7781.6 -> 14.5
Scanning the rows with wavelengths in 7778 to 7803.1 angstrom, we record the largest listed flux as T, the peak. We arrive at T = 14.5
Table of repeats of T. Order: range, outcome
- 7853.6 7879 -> 14.1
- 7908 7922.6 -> 14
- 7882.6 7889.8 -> 14.3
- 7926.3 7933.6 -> 13.7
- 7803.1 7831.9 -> 14.4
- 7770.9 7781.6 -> 14.7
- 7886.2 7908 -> 14.2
